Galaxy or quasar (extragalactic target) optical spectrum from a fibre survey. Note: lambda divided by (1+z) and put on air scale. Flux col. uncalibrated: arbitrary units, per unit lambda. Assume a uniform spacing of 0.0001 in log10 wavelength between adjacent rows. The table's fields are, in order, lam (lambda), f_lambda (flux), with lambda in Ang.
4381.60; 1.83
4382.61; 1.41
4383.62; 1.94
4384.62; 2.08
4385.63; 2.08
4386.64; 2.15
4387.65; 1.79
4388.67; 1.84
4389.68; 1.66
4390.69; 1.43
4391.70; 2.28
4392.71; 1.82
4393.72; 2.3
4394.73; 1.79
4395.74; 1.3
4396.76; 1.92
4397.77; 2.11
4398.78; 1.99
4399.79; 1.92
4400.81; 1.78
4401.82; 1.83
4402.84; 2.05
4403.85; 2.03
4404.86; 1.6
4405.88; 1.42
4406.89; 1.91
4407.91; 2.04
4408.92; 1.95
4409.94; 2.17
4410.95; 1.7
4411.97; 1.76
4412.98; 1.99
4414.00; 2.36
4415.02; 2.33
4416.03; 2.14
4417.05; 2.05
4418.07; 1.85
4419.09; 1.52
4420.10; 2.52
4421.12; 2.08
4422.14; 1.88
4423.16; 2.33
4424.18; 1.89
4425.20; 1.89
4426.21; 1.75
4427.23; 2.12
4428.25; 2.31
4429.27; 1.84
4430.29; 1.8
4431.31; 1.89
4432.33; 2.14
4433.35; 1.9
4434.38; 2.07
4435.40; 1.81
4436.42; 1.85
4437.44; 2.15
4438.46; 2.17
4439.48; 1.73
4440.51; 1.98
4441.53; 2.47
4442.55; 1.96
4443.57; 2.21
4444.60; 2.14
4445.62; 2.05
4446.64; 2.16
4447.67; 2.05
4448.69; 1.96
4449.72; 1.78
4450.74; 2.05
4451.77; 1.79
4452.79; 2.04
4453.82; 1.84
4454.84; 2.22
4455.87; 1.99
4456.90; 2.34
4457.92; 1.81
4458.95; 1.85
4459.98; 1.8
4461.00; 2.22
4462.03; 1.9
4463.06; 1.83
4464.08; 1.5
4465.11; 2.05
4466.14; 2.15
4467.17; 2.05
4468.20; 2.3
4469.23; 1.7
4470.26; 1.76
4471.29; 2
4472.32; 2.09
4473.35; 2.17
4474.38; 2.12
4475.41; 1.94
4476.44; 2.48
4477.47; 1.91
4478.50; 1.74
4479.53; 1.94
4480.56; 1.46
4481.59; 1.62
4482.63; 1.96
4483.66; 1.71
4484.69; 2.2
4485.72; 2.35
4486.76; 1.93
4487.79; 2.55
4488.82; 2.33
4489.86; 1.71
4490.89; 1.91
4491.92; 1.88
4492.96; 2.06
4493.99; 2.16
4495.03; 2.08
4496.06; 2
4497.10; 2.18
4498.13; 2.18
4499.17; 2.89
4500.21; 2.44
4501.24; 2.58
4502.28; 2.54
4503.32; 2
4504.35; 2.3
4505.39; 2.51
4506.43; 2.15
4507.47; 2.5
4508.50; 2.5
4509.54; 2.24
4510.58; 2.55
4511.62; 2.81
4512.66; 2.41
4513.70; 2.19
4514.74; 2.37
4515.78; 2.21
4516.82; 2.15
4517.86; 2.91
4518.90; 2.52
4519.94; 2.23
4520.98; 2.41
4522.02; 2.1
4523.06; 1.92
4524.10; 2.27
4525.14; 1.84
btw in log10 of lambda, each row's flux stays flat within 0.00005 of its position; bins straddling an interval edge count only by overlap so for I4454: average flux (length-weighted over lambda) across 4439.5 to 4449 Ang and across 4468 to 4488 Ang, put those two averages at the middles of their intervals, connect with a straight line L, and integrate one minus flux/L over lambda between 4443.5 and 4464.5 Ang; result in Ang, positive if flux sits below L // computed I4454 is 0.9 Ang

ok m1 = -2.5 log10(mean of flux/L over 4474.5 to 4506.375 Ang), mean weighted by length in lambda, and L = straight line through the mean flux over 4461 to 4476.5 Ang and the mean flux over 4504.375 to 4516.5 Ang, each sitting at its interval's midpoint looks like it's 0.04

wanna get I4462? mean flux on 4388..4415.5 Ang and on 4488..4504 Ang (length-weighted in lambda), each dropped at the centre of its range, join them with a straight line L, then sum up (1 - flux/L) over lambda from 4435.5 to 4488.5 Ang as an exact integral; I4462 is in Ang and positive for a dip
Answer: 2.34 Ang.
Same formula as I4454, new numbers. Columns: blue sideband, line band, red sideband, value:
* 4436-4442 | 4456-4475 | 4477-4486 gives -0.42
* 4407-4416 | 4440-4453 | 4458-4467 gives -0.65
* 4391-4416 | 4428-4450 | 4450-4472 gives -0.77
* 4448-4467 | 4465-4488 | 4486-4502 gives 0.89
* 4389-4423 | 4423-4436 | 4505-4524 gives 0.34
